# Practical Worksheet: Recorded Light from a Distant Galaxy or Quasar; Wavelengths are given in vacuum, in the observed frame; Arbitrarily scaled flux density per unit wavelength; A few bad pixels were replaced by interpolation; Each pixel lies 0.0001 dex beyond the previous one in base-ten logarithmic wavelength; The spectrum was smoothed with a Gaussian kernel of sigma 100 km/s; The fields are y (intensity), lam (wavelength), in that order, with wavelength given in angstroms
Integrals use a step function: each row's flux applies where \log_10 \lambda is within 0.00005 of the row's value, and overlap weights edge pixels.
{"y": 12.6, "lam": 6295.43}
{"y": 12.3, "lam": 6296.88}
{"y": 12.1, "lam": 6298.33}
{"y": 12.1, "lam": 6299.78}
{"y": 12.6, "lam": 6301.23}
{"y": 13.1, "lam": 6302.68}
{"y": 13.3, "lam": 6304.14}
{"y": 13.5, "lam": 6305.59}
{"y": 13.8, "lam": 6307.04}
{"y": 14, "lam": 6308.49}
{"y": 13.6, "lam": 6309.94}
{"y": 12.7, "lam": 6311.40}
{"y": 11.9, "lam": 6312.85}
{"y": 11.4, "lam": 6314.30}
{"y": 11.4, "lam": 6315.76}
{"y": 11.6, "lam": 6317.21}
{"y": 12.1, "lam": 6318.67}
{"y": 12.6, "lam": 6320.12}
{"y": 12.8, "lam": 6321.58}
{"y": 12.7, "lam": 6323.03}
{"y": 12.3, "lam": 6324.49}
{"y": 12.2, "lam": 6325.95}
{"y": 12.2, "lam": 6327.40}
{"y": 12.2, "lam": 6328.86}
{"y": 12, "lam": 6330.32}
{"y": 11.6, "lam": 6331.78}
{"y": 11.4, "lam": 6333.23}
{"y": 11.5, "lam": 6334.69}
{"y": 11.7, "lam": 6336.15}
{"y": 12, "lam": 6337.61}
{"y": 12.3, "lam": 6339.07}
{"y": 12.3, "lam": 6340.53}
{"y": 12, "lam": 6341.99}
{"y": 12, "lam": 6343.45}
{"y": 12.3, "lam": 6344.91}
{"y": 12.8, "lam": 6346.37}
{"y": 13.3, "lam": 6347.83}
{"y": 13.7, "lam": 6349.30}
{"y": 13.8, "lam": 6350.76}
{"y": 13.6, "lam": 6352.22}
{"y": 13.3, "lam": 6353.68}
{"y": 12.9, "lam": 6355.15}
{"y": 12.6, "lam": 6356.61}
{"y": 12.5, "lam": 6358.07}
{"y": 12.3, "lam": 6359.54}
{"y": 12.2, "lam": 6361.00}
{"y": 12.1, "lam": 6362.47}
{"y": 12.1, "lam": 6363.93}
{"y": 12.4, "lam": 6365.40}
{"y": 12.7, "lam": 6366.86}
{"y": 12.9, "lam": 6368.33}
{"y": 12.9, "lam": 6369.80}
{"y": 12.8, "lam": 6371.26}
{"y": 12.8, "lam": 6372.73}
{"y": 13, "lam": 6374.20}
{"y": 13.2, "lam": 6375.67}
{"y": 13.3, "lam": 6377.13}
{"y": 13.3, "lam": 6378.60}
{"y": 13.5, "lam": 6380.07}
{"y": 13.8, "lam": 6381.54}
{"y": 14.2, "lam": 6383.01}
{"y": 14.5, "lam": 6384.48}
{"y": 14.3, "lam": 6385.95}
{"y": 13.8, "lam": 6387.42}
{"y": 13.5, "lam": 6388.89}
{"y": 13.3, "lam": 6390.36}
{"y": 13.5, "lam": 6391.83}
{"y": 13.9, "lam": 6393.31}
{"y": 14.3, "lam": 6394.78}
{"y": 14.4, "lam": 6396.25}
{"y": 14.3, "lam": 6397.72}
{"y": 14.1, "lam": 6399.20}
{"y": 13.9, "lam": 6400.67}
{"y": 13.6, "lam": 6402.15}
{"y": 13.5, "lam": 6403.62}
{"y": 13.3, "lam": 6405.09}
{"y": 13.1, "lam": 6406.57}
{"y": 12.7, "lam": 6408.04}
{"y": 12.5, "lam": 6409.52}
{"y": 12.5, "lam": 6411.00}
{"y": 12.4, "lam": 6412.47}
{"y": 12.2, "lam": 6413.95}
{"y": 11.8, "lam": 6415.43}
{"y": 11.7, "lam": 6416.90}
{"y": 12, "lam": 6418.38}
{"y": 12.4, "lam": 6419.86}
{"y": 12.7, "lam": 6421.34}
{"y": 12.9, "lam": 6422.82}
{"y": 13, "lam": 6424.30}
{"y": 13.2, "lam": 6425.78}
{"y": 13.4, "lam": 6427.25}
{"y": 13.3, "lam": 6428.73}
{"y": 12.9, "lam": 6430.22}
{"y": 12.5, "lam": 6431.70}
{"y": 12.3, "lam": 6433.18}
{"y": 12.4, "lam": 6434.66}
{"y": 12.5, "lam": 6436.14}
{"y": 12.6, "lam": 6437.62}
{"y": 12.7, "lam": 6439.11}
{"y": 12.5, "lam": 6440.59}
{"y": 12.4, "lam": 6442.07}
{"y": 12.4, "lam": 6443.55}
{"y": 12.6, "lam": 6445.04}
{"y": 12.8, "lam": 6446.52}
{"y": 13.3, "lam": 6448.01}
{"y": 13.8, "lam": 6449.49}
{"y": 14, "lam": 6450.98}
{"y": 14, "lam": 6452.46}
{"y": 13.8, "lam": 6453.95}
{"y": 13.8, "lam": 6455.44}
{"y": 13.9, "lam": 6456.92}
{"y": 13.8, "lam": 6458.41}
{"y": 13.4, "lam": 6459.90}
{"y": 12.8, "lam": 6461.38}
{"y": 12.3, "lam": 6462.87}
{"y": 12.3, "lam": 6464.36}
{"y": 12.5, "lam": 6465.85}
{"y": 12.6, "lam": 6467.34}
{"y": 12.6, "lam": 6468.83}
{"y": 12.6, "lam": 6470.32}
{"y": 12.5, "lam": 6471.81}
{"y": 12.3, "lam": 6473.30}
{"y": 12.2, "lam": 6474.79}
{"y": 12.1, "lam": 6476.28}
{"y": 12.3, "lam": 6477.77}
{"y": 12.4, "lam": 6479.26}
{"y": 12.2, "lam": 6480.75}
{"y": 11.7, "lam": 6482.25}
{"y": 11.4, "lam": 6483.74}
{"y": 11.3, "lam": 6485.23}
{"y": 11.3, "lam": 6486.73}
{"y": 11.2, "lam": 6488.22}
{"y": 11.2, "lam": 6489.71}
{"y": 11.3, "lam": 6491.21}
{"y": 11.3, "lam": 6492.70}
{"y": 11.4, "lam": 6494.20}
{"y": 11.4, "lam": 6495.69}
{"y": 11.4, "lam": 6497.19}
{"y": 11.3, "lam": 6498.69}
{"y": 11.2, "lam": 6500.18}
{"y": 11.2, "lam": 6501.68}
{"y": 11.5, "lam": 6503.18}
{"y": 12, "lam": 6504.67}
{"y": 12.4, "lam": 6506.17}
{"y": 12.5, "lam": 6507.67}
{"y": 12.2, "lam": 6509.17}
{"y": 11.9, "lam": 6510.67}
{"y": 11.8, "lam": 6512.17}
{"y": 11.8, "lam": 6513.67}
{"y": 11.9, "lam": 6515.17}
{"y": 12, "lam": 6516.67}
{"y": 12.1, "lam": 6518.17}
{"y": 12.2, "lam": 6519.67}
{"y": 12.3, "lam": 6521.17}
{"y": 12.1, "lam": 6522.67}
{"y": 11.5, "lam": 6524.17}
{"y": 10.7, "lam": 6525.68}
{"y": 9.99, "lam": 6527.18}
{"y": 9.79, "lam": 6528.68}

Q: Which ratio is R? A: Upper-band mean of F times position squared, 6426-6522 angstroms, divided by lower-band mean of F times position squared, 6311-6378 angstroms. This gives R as 1.03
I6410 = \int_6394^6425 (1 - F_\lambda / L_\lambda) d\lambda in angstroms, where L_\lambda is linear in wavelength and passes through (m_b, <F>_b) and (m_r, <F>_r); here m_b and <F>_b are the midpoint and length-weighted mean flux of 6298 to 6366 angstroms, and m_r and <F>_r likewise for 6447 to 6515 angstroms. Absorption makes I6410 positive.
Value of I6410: -1.61 angstroms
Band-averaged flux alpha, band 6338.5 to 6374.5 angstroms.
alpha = 12.7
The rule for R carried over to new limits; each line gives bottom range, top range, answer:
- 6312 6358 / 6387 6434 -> 1.08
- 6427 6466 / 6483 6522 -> 0.91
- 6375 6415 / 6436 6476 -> 0.98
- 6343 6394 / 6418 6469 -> 1.01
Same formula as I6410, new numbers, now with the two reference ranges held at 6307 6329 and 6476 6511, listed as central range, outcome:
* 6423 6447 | -1.61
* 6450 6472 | -2.50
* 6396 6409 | -1.66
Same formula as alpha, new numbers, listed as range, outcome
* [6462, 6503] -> 11.8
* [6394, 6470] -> 13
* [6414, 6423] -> 12.2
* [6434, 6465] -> 13.1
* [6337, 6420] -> 13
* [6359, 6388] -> 13.1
